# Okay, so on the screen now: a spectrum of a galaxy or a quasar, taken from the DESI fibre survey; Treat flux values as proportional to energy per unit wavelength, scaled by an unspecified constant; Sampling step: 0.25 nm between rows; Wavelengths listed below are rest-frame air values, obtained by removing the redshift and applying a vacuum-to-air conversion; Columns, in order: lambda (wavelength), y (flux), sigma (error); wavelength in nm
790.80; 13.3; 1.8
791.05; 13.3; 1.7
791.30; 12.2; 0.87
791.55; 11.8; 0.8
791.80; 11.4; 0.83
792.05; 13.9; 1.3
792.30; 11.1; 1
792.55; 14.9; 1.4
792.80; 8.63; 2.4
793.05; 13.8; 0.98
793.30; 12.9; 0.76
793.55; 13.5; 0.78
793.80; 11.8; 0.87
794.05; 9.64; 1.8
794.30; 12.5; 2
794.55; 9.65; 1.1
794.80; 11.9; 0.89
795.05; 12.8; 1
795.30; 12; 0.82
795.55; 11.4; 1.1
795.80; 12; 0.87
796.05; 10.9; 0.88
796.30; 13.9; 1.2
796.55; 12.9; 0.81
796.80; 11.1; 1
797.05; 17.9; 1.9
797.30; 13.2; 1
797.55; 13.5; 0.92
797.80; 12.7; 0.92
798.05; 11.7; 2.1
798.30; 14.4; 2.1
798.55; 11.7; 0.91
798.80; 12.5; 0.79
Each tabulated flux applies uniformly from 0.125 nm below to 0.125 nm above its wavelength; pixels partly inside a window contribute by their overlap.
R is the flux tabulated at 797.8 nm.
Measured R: 12.7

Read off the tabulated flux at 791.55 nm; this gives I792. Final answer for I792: 11.8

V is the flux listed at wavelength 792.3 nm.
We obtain 11.1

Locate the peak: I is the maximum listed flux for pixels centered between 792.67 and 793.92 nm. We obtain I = 13.8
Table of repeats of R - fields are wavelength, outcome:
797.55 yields 13.5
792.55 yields 14.9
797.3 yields 13.2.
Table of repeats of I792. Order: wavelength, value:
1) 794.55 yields 9.65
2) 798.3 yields 14.4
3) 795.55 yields 11.4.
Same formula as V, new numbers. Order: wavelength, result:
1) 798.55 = 11.7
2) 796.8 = 11.1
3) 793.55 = 13.5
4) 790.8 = 13.3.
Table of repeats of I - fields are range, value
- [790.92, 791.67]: 13.3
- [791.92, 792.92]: 14.9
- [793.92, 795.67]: 12.8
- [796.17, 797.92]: 17.9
